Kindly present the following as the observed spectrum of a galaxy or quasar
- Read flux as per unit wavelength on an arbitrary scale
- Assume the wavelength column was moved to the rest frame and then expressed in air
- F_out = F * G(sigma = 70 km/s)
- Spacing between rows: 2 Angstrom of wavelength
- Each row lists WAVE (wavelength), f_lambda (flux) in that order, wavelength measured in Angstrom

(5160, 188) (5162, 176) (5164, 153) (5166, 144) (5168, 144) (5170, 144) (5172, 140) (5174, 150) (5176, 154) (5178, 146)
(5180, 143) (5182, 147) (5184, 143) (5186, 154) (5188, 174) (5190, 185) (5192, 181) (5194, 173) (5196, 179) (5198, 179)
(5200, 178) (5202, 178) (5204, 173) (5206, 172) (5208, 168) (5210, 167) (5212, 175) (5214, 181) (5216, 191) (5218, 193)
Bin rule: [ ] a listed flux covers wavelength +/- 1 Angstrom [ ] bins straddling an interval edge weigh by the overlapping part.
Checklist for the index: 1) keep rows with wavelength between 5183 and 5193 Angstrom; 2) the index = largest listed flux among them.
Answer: 185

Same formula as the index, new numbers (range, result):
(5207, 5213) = 175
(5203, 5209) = 173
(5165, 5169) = 144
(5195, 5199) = 179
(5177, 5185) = 147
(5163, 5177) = 154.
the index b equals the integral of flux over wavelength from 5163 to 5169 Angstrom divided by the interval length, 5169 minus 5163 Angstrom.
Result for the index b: 147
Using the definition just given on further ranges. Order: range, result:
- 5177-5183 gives 145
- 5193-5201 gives 177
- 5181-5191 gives 161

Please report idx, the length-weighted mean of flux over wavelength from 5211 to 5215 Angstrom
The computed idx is 178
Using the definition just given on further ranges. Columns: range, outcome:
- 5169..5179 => 147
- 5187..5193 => 180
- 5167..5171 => 144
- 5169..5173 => 142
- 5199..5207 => 175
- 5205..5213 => 170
